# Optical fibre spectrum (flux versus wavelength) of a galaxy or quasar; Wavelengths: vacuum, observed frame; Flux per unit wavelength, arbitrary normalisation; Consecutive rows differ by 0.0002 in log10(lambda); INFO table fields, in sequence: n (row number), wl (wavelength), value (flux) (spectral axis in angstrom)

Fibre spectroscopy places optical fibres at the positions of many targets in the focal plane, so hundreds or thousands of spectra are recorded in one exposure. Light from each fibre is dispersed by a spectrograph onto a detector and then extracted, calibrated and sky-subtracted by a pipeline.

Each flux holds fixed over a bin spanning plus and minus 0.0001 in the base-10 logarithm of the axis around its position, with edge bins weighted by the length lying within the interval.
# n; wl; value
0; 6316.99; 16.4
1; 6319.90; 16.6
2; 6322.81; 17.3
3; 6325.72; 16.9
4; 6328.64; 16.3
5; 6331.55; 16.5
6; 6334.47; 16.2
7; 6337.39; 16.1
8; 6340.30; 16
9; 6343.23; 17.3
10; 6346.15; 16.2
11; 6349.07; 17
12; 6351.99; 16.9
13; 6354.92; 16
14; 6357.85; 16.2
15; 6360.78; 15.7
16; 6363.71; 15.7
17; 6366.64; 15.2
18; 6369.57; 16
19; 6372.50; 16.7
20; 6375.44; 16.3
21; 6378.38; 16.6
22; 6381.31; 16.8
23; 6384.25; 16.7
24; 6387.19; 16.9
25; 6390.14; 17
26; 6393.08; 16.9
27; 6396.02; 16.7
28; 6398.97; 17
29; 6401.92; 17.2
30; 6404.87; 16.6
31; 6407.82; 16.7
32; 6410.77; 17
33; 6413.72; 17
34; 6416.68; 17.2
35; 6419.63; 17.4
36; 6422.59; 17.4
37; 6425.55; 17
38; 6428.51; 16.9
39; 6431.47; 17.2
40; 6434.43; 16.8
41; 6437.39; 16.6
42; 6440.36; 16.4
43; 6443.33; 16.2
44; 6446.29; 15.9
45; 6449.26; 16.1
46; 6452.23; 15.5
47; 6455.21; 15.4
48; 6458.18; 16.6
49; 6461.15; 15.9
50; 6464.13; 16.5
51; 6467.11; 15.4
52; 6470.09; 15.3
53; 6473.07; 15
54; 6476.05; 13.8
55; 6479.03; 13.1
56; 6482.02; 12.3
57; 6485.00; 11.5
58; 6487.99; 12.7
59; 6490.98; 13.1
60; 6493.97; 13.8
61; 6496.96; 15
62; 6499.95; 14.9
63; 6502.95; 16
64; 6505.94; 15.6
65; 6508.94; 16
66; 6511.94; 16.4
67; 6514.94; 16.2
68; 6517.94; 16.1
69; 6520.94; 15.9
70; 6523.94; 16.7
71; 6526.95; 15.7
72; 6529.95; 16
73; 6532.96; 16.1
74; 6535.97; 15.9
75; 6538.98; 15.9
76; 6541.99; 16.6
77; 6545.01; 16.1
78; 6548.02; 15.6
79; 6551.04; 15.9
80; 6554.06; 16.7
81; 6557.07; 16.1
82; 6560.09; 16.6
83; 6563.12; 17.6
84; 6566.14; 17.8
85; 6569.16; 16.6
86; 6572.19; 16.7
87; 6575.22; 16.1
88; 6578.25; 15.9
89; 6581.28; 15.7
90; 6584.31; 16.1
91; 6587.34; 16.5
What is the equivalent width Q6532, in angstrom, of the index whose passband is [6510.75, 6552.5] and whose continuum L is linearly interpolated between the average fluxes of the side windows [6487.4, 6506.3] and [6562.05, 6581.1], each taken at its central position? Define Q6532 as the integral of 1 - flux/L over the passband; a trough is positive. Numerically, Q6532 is -1.6 angstrom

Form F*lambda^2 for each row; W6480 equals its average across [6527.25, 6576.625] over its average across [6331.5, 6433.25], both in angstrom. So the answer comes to 1.04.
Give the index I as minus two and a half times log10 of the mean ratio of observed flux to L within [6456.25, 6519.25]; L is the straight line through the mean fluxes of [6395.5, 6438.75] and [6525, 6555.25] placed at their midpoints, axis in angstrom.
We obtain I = 0.11 mag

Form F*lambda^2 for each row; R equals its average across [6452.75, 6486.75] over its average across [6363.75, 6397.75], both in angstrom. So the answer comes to 0.9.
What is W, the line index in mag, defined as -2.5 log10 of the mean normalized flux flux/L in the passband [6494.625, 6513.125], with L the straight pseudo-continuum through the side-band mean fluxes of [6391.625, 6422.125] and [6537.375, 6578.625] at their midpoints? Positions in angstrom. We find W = 0.07 mag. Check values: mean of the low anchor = 17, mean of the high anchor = 16.5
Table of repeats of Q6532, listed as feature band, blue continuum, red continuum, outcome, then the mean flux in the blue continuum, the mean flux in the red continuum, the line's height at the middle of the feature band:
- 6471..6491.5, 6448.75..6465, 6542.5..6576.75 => 3.78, 16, 16.5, 16.1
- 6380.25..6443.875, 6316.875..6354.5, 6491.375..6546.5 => -2.57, 16.6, 15.8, 16.2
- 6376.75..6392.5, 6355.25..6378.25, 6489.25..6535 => -0.84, 16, 15.6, 16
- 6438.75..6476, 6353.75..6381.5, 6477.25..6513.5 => -2.54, 16.1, 14.2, 14.8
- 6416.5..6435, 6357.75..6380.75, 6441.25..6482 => -1.80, 16.1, 15.3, 15.6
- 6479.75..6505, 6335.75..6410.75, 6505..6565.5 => 4.03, 16.5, 16.2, 16.3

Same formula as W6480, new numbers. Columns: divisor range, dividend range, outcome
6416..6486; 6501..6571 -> 1.06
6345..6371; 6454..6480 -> 0.98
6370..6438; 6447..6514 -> 0.90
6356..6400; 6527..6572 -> 1.05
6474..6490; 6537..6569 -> 1.32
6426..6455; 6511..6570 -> 1.03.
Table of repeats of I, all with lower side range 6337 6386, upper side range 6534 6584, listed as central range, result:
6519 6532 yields 0.02 mag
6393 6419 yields -0.04 mag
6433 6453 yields 0.01 mag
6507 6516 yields 0.01 mag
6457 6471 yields 0.03 mag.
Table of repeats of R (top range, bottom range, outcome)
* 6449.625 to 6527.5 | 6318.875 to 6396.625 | 0.95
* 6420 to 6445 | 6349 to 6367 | 1.07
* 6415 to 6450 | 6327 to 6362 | 1.05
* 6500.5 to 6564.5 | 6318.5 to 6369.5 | 1.05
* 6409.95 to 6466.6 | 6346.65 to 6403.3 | 1.02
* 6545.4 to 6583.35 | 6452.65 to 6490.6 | 1.17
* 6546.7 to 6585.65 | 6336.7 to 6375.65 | 1.08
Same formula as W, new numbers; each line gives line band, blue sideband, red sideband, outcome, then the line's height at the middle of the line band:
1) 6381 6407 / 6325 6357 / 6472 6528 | -0.06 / 15.9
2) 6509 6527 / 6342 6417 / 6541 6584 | 0.02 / 16.5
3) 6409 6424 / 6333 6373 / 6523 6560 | -0.07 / 16.2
